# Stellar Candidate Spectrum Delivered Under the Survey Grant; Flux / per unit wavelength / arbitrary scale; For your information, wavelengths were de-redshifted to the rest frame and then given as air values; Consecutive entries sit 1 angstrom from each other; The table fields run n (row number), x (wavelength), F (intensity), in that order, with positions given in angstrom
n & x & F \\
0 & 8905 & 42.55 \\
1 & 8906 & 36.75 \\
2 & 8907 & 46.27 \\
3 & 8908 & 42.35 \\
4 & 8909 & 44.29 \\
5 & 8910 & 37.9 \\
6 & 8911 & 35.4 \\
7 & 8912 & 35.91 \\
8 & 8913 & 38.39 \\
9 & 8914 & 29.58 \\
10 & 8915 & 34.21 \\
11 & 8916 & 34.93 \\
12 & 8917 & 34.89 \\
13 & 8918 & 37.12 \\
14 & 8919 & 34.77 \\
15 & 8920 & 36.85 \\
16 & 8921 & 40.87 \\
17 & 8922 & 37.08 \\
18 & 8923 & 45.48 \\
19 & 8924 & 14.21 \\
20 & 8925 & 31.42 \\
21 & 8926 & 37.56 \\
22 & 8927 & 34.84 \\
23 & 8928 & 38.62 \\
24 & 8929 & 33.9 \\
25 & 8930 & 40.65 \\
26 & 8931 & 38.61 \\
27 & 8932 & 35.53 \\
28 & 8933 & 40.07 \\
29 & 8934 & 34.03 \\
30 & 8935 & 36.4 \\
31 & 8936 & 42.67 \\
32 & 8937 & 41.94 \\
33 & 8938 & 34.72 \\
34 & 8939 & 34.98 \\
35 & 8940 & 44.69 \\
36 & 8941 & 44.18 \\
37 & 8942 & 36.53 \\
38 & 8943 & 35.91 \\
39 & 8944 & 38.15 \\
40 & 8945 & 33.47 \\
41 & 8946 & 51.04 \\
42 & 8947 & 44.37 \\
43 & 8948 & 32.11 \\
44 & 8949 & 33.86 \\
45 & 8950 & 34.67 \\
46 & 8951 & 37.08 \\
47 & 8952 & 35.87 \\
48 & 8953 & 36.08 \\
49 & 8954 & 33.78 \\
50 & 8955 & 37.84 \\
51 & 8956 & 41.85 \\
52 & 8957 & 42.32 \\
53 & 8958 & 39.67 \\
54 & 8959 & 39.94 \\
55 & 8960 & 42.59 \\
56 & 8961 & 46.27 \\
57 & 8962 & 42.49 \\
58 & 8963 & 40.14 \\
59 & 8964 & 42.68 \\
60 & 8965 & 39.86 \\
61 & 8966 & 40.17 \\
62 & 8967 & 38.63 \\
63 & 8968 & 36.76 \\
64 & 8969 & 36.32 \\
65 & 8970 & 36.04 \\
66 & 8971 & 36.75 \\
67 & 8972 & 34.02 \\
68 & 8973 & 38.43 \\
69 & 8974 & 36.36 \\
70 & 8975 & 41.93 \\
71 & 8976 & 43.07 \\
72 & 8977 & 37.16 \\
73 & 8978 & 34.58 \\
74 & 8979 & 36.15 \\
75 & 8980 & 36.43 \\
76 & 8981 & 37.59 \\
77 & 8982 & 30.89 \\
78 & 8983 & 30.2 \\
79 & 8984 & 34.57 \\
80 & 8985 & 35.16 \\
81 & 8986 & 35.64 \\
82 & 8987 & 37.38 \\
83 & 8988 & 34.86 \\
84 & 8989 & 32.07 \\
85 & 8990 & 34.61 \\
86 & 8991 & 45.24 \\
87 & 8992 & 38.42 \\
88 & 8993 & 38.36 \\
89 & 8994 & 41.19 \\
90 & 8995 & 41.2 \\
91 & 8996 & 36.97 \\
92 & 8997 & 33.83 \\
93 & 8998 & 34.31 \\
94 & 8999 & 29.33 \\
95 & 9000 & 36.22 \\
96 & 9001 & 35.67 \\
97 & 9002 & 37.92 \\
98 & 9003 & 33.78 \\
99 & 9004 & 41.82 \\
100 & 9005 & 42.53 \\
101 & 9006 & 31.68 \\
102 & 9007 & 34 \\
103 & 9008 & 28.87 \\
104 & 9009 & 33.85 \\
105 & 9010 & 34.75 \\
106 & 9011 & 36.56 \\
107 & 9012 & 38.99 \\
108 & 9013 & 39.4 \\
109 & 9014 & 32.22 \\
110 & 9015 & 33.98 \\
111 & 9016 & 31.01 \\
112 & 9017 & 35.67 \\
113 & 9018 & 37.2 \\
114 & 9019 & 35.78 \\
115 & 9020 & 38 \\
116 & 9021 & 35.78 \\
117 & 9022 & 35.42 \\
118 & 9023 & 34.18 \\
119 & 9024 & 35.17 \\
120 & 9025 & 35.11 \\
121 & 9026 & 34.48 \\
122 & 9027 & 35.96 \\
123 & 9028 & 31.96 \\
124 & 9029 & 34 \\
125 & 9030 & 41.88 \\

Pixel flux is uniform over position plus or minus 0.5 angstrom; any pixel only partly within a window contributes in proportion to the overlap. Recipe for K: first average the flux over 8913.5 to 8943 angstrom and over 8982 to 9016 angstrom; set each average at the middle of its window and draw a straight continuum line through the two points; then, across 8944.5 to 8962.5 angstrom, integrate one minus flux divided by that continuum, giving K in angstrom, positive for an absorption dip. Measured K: -1.4 angstrom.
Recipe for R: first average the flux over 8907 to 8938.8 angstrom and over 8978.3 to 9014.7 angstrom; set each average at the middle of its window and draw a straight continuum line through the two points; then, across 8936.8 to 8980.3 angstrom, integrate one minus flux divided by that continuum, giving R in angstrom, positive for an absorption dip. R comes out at -2.8 angstrom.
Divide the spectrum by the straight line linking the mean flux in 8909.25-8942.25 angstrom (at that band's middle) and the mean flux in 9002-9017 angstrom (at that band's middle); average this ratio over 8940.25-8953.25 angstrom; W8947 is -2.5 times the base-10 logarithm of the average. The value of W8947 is -0.051 mag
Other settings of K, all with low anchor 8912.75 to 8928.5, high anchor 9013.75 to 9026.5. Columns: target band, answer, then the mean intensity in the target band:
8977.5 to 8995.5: -0.71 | 36.4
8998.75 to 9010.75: -0.07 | 35.2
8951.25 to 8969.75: -2.41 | 39.5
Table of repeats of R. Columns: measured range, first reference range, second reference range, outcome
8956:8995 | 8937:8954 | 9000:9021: -1.24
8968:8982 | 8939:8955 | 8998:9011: -0.18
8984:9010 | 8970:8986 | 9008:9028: -0.30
